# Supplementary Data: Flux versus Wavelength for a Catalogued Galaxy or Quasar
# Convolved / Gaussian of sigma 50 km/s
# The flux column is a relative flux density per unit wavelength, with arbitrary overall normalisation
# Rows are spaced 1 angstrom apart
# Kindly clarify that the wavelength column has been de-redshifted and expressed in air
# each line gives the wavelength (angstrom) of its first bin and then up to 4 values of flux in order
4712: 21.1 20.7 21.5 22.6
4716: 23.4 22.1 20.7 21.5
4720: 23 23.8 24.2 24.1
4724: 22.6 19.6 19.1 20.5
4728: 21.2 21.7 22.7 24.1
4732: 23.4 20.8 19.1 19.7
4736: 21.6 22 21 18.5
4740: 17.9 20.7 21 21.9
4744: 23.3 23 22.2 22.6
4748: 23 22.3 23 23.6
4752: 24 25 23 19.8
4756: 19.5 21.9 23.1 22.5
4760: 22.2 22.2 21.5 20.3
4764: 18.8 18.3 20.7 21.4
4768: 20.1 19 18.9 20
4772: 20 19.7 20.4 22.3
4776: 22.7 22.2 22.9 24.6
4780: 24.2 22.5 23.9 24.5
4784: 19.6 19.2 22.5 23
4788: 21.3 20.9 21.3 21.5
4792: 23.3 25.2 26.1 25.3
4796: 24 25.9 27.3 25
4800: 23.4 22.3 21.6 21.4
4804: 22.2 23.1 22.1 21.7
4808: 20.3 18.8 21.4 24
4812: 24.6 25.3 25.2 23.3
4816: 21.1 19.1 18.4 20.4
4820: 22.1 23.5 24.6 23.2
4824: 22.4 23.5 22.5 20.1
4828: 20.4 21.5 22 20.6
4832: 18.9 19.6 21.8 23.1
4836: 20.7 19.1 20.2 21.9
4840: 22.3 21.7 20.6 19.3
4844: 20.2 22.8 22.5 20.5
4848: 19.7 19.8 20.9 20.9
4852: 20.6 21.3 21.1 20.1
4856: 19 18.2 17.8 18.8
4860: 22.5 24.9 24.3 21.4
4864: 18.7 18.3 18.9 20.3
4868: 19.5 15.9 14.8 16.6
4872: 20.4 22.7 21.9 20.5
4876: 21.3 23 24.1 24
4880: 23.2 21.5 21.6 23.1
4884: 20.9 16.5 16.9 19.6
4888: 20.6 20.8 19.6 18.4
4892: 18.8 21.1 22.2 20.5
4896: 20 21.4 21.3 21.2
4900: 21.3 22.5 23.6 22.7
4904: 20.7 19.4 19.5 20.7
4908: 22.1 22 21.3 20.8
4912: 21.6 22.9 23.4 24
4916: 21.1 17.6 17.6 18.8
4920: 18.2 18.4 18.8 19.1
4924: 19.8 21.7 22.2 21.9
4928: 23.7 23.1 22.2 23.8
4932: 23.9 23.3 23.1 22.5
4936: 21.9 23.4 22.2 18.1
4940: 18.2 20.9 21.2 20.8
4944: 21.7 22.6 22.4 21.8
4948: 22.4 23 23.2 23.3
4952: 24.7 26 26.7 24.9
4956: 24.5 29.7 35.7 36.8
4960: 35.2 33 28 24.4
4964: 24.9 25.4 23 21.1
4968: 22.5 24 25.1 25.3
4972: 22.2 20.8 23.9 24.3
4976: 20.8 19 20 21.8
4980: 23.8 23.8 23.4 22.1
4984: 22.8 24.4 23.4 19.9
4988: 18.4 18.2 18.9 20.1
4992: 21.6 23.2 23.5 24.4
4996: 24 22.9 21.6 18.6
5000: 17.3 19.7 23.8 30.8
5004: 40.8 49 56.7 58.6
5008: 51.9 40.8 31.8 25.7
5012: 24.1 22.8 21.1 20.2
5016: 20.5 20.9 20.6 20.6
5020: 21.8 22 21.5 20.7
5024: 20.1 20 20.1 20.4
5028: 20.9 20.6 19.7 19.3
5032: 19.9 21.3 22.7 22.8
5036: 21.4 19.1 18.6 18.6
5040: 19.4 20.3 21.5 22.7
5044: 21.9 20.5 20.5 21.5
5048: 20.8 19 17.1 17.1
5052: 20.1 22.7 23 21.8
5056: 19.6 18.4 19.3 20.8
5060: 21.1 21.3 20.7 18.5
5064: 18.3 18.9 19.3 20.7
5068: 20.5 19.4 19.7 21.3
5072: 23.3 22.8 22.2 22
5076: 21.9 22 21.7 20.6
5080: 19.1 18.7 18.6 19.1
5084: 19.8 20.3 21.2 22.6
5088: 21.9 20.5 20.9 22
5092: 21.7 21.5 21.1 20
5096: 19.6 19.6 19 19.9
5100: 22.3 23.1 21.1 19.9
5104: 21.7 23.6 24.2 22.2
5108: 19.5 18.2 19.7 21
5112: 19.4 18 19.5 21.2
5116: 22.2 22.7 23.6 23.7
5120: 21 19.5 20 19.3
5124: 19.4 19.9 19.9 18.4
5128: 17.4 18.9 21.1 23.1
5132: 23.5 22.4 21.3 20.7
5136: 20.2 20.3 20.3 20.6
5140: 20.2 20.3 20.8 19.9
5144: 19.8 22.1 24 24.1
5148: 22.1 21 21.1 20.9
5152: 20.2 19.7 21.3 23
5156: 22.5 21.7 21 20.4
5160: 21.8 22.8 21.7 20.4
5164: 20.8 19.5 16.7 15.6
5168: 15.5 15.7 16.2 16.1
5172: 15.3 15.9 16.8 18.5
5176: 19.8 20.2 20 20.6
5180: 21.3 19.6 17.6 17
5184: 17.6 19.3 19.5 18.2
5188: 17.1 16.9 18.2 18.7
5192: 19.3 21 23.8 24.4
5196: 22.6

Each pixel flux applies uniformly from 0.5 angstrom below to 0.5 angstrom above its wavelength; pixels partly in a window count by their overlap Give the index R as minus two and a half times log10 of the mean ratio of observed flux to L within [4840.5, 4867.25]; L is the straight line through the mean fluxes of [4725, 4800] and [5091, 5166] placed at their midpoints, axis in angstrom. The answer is 0.06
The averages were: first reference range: 21.9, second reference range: 20.9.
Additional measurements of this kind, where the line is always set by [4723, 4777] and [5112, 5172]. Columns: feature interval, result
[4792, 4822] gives -0.08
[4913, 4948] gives -0.02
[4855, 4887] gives 0.04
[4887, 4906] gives 0.01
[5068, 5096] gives -0.02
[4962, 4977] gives -0.13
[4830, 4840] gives 0.02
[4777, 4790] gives -0.06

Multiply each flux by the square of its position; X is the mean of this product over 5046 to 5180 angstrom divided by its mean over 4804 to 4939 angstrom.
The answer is 1.07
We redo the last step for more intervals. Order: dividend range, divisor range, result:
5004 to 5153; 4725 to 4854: 1.13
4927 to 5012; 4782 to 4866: 1.24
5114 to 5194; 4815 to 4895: 1.09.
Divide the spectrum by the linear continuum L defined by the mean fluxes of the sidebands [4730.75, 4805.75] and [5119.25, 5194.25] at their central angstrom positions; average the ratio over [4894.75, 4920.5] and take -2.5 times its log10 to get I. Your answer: 0.01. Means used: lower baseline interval 22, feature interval 21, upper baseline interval 19.8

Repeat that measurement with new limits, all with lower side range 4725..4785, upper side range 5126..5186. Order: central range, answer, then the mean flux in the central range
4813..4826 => -0.05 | 22.4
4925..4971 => -0.17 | 24.3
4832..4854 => 0.01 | 20.9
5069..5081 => -0.05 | 21.3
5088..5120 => -0.05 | 21.1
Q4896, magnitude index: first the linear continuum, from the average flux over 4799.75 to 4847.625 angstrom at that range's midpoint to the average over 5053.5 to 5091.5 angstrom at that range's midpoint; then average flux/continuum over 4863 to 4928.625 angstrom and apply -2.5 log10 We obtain 0.041 mag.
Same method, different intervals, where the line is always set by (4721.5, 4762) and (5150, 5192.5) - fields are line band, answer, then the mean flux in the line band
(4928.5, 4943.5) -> -0.07 mag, 21.9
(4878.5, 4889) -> 0.01 mag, 20.8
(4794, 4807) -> -0.11 mag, 23.7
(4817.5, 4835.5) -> -0.01 mag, 21.6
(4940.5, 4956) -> -0.13 mag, 23.1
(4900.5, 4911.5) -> -0.03 mag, 21.4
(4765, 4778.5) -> 0.05 mag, 20.7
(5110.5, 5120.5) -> -0.10 mag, 21.2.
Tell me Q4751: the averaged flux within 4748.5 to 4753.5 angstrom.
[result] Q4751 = 23.6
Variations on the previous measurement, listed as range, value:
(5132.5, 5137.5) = 21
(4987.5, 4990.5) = 18.5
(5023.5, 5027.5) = 20.1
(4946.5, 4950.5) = 22.6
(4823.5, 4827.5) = 22.1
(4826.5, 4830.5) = 21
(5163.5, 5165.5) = 20.1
